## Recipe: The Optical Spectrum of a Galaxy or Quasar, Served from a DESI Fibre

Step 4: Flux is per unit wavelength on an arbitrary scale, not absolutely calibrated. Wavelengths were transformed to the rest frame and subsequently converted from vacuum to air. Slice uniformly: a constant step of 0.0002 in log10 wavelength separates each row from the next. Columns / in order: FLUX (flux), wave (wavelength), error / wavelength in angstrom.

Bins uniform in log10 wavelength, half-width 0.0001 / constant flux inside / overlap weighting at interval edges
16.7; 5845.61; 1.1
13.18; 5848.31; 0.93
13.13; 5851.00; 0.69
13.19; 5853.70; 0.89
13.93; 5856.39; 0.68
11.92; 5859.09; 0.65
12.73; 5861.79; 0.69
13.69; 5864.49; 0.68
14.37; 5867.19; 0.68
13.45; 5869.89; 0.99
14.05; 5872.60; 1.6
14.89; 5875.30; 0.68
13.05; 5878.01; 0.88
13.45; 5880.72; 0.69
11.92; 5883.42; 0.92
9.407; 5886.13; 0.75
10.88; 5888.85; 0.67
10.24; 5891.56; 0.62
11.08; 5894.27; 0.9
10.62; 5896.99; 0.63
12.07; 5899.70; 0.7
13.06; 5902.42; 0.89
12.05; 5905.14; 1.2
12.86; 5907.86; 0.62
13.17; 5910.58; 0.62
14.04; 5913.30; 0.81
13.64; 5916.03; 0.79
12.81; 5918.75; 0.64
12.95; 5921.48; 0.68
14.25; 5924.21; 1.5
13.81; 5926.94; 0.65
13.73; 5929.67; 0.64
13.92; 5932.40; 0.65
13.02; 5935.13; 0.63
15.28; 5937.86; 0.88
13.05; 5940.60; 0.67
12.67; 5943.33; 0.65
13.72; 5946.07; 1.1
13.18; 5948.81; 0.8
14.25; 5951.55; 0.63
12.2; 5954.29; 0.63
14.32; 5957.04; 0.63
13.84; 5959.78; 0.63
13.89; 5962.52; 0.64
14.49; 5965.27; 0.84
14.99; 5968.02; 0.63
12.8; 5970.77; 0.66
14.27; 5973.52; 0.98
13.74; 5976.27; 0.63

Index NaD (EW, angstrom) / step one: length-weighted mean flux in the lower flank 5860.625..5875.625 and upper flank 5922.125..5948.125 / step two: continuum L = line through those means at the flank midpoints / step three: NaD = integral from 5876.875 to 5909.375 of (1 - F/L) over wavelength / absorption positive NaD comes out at 4.8 angstrom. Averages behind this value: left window 13.8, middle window 11.7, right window 13.7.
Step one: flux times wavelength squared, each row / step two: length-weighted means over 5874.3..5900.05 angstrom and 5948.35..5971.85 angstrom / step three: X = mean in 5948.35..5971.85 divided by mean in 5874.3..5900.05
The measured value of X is 1.2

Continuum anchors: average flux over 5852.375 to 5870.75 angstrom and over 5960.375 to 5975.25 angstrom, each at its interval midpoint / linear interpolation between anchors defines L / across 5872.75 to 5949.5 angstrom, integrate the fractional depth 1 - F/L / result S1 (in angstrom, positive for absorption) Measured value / 4.74 angstrom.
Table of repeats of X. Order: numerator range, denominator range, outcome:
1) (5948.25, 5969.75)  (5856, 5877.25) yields 1.05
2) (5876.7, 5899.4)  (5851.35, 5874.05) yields 0.85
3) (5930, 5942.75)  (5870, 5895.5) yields 1.15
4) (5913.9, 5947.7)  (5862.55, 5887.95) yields 1.06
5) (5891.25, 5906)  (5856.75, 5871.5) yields 0.88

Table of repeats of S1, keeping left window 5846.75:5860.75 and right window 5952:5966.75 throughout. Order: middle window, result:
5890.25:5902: 1.9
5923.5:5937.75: -0.3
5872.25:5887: 0.5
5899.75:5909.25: 0.6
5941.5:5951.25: 0.3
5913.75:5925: 0.1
